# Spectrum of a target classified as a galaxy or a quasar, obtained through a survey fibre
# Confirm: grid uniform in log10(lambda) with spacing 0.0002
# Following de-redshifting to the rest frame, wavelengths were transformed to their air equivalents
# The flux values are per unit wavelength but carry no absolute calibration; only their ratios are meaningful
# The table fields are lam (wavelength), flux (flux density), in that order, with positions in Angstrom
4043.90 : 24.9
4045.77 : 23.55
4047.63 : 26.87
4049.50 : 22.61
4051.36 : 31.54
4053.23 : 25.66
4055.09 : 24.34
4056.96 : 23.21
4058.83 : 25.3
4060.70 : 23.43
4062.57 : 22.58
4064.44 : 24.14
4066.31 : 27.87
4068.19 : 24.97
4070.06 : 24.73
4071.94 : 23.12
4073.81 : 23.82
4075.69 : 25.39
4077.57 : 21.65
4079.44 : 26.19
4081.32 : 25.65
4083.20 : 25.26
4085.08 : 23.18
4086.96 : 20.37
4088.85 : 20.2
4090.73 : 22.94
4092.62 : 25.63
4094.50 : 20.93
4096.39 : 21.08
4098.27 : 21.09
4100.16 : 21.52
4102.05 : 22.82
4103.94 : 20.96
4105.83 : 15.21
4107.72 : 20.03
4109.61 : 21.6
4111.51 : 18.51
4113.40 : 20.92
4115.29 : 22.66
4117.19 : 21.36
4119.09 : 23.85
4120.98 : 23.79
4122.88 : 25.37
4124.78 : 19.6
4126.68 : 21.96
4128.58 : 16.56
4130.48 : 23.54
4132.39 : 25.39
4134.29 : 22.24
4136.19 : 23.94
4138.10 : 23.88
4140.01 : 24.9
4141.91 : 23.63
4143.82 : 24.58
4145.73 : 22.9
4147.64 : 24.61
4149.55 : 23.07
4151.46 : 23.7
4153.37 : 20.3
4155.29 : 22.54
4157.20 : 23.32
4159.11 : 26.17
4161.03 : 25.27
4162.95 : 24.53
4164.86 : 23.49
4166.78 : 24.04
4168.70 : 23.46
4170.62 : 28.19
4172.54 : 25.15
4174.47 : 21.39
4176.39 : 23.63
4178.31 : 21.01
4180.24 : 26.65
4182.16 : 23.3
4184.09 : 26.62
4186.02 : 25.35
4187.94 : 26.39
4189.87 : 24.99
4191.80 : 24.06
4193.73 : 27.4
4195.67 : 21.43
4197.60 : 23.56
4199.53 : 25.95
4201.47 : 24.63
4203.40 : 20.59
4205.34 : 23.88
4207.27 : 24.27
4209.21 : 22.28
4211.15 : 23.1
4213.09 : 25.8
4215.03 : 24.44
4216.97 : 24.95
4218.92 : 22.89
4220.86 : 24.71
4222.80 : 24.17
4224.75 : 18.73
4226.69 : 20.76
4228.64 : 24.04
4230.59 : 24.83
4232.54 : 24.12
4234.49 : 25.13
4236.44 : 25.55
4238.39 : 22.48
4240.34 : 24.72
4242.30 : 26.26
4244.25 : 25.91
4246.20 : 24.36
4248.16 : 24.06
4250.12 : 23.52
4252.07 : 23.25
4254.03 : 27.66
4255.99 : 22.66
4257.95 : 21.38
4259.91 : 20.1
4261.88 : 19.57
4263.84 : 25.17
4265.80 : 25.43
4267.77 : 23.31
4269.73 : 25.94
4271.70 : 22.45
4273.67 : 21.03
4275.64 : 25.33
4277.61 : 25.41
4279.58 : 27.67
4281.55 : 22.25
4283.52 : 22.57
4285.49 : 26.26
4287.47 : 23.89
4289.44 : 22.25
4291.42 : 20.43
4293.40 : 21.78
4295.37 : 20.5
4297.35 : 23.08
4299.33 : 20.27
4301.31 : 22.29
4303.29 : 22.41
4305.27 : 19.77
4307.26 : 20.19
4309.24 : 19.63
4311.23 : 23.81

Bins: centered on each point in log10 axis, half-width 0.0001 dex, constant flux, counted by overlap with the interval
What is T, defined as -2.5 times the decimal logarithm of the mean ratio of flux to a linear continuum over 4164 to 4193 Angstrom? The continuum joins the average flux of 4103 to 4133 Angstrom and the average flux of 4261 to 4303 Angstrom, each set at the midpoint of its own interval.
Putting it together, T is -0.119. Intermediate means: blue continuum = 21.3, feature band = 24.5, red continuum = 23.2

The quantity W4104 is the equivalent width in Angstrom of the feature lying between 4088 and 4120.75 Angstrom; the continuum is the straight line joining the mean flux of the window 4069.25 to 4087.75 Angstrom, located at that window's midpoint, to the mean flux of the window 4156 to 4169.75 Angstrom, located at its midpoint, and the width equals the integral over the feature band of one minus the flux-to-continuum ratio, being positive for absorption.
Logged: 3.8 Angstrom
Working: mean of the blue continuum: 24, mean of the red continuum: 24.3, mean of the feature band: 21.3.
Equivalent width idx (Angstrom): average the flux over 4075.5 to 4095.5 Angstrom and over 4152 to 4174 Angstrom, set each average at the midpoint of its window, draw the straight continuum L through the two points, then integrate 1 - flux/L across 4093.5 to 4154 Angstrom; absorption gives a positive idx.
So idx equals 4.2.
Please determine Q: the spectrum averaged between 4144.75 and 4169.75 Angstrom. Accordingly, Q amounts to 23.7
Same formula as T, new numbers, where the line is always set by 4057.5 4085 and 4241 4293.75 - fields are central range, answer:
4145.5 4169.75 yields 0.022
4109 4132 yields 0.122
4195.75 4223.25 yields 0.004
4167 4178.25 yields 0.002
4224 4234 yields 0.055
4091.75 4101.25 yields 0.111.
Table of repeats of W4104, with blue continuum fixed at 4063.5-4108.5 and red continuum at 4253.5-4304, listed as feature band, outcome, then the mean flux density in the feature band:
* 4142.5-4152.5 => -0.35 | 23.7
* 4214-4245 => -1.27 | 24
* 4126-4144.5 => -0.11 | 23.1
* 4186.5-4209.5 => -1.21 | 24.2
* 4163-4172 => -0.72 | 24.8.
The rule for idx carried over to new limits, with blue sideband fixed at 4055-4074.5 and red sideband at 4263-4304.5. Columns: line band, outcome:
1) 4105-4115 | 1.9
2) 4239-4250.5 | -0.6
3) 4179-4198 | -1.0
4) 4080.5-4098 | 1.1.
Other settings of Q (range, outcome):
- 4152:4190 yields 24.3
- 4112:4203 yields 23.7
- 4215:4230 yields 23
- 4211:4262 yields 23.7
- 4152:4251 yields 24.1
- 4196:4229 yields 23.4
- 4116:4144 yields 22.9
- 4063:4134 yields 22.5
